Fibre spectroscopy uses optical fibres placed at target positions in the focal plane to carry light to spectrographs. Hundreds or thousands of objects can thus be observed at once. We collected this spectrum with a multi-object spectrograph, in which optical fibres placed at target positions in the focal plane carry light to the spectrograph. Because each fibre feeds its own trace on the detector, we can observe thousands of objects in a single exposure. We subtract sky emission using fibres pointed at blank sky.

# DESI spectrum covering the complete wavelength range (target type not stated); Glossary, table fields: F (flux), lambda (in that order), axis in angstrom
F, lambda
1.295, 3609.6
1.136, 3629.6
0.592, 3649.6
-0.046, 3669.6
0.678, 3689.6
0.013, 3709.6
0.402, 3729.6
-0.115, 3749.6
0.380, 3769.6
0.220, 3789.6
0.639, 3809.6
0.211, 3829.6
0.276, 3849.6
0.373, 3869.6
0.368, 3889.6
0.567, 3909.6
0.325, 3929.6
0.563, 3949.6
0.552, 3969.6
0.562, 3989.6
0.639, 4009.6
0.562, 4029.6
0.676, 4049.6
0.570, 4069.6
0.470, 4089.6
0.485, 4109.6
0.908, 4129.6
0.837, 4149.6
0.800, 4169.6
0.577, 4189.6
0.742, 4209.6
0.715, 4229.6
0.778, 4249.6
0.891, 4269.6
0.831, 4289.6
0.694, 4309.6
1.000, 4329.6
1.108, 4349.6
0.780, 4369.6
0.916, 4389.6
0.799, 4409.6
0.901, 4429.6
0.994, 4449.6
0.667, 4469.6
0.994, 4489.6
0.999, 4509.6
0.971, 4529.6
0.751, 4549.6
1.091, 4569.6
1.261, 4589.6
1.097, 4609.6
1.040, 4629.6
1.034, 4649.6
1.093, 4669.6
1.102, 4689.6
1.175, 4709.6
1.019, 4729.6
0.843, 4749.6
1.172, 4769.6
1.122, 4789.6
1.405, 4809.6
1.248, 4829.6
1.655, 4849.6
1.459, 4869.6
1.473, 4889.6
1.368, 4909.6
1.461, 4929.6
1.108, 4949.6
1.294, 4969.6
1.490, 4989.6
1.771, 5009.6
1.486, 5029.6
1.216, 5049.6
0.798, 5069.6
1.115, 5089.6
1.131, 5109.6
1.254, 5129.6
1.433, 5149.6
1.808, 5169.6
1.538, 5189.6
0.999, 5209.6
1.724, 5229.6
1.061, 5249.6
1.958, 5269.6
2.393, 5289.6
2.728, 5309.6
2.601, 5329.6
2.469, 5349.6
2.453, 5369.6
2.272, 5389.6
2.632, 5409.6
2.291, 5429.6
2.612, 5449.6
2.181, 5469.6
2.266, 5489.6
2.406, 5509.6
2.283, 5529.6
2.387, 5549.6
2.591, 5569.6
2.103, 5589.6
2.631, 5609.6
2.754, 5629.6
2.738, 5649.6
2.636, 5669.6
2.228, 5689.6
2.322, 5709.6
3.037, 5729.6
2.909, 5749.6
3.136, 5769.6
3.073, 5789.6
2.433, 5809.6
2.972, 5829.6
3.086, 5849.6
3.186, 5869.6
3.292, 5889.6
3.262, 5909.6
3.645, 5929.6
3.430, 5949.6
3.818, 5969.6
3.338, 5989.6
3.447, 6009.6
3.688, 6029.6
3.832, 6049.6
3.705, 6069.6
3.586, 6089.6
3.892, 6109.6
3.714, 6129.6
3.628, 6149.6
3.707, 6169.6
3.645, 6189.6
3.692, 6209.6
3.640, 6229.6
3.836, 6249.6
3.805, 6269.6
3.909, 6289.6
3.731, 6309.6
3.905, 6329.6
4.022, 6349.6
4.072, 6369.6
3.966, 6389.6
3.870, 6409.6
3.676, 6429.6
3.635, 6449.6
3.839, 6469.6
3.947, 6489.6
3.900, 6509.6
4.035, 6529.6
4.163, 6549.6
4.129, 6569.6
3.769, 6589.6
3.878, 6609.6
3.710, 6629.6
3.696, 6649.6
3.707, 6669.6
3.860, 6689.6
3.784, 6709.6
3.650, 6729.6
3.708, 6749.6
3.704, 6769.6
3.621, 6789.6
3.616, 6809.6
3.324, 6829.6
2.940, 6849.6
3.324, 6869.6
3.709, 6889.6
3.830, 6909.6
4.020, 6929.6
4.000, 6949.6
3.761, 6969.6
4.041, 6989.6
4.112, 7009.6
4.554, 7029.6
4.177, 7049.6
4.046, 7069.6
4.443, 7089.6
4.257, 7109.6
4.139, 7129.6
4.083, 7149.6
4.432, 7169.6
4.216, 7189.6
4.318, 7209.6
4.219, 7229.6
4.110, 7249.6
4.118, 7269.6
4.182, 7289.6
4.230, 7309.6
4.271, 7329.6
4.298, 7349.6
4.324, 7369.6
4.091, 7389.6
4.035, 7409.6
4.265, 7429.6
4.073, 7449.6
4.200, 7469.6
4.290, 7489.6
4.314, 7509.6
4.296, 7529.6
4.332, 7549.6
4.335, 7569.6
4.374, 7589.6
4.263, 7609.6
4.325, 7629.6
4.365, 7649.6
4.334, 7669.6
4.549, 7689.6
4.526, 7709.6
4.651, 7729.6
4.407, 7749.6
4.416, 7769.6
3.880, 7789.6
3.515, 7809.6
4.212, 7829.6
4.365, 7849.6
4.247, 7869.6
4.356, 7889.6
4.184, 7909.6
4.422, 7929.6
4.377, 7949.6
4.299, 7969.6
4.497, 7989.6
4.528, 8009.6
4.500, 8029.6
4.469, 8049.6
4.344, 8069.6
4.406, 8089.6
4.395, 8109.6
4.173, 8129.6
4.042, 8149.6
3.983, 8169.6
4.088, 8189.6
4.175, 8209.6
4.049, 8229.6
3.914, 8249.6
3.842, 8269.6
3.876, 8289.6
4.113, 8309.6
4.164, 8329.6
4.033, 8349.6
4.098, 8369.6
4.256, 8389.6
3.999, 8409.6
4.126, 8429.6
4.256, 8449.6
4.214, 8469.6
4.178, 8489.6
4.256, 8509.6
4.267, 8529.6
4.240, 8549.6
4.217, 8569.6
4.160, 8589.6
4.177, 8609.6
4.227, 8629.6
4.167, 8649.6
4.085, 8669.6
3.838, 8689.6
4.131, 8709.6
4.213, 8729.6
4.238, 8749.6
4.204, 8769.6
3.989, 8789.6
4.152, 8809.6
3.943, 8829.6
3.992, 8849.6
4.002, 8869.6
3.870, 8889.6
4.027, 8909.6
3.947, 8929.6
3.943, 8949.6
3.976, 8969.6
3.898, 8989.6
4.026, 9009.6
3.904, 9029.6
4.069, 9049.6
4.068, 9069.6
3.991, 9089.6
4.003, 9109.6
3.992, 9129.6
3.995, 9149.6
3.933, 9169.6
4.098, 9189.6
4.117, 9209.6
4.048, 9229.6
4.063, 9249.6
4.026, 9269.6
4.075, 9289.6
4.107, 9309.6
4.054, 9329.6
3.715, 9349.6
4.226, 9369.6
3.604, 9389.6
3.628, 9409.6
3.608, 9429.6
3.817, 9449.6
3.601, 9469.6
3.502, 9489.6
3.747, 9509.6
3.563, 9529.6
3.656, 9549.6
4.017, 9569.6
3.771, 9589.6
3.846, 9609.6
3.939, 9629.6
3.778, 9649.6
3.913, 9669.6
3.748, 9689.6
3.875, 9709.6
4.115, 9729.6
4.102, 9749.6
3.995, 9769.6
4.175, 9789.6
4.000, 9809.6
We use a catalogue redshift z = 0.32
